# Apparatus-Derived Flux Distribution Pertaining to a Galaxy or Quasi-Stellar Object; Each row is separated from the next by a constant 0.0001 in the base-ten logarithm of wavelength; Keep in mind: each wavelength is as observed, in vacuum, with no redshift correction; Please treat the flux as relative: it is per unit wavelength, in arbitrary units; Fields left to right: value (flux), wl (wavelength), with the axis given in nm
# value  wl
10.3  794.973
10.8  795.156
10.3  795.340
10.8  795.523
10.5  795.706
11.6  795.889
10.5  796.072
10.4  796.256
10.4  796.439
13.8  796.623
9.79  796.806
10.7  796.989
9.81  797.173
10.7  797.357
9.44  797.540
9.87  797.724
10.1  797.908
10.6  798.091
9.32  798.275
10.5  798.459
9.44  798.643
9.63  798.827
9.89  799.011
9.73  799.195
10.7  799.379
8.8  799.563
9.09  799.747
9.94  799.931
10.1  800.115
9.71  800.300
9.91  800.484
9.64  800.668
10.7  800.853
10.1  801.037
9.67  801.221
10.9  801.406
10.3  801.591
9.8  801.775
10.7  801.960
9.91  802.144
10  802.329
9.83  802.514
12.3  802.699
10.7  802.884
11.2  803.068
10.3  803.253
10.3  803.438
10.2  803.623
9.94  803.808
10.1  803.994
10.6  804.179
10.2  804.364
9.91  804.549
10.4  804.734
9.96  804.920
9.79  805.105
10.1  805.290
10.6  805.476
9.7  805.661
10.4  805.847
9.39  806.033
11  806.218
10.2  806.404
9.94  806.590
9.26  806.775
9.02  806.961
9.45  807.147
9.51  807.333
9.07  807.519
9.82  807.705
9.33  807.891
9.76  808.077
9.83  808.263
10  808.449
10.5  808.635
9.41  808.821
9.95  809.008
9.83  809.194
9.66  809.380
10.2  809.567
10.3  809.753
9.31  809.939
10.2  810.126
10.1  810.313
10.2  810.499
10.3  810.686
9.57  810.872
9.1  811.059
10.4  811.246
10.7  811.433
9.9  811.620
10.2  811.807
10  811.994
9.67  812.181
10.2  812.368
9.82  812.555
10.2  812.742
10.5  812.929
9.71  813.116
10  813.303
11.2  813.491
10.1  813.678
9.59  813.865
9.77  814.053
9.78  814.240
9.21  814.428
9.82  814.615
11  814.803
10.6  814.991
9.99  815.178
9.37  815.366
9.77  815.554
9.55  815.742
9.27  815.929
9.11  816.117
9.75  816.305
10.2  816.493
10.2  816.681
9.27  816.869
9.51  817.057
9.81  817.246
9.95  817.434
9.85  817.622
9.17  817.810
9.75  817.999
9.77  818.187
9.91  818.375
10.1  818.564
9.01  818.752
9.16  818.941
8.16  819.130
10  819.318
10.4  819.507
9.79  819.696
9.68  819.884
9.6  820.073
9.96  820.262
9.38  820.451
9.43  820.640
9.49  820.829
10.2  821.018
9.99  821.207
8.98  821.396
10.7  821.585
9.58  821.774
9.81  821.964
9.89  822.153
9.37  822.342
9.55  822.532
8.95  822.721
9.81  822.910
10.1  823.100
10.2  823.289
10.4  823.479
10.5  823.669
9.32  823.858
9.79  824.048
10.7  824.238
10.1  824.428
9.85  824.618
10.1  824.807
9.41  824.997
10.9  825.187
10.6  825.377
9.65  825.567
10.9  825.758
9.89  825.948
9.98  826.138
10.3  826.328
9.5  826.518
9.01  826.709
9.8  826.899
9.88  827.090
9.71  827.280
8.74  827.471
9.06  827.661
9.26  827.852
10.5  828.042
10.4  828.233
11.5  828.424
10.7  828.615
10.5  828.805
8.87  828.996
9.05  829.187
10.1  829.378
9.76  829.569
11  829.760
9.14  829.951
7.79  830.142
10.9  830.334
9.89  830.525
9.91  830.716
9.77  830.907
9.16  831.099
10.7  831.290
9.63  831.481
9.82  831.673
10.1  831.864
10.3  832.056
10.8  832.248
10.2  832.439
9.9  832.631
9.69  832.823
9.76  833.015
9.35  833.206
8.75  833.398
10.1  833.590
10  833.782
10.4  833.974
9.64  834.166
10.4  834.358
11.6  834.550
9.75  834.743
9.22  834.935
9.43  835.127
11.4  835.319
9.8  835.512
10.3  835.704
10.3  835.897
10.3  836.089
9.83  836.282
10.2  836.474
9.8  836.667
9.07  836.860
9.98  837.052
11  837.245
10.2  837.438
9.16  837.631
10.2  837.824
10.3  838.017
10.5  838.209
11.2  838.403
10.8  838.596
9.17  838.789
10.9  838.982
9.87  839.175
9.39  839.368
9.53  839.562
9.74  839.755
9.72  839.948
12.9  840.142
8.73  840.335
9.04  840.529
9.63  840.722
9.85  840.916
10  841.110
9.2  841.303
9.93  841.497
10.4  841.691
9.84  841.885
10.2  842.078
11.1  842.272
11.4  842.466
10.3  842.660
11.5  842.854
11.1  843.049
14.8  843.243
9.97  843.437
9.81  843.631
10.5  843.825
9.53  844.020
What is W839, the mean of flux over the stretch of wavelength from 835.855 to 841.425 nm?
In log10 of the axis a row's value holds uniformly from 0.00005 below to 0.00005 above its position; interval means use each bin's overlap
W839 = 10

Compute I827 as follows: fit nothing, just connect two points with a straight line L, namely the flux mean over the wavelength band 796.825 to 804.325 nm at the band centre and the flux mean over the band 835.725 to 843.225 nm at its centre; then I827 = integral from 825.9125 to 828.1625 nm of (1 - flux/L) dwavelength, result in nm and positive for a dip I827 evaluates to 0.12 nm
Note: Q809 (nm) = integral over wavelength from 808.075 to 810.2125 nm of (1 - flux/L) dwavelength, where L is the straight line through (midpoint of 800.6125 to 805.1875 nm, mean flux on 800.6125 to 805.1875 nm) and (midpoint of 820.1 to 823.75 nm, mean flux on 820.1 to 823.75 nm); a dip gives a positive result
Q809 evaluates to 0.05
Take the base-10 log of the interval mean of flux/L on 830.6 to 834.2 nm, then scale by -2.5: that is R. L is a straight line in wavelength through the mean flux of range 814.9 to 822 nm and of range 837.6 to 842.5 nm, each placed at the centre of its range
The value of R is 0.01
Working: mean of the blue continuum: 9.69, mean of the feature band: 9.9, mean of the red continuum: 10.1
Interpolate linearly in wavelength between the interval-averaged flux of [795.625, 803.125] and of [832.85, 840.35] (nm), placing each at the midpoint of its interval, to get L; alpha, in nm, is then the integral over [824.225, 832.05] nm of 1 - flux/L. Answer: 0.16 nm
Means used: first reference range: 10.3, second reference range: 10.1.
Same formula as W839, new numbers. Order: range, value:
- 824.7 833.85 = 9.89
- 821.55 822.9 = 9.66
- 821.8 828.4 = 9.89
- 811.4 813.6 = 10.2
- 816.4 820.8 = 9.65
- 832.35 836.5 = 10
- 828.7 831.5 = 9.75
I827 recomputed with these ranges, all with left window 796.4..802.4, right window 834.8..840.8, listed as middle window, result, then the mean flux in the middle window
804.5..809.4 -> 0.12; 9.85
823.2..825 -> 0.00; 10.1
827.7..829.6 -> 0.00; 10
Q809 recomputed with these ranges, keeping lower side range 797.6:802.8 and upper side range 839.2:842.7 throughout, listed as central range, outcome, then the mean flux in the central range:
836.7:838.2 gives 0.01 nm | 10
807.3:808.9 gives 0.05 nm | 9.7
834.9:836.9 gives 0.01 nm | 10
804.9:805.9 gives 0.00 nm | 10.1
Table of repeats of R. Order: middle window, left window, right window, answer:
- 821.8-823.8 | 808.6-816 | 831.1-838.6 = 0.020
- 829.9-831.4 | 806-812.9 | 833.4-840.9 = 0.039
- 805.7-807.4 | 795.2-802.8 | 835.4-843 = 0.047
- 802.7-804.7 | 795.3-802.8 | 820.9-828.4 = -0.027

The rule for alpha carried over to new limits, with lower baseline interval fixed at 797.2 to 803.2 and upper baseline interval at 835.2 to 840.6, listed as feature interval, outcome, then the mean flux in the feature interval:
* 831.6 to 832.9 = 0.00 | 10.1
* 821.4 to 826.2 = 0.06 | 9.98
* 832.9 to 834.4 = 0.05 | 9.78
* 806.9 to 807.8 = 0.06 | 9.38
